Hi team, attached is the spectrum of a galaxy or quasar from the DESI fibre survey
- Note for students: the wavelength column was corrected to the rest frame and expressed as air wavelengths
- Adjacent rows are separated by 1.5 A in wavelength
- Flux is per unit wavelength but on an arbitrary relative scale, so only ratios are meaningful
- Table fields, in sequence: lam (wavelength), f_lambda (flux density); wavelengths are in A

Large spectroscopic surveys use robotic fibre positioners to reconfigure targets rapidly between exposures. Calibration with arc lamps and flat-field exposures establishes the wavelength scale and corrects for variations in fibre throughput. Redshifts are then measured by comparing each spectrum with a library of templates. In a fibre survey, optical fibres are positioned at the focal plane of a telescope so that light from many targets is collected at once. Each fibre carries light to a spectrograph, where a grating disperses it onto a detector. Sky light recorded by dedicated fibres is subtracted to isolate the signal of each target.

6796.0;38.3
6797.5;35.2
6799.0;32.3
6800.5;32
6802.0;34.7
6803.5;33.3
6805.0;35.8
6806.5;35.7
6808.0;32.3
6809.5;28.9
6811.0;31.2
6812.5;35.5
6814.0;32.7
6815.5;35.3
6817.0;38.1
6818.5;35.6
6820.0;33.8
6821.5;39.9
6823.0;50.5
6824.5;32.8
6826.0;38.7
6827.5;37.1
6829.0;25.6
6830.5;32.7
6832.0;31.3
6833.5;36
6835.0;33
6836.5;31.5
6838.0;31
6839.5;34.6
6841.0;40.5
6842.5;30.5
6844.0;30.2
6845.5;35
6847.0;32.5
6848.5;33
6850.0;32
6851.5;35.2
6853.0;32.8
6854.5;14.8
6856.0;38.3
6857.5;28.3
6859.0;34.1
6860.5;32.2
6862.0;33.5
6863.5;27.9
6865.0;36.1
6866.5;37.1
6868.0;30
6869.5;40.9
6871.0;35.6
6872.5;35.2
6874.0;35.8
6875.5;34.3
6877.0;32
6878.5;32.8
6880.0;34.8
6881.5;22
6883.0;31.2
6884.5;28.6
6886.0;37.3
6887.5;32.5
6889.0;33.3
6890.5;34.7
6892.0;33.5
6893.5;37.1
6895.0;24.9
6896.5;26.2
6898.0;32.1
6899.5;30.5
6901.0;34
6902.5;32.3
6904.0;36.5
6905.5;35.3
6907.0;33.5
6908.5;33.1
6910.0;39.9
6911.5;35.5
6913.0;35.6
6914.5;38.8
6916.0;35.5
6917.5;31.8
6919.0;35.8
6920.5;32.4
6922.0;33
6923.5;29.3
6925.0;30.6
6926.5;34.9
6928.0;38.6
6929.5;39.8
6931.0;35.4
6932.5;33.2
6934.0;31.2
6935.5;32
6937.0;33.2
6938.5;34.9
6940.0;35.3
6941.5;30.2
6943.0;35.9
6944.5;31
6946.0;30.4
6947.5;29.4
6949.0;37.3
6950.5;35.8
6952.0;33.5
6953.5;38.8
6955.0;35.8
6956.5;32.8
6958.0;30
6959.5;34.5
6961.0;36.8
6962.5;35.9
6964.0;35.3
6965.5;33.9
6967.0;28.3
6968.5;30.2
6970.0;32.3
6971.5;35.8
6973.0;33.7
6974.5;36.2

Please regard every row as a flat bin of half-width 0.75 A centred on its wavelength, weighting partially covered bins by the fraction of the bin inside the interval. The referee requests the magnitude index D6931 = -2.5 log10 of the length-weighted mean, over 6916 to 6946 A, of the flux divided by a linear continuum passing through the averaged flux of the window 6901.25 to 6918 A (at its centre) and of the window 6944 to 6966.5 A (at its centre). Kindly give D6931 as 0.04 mag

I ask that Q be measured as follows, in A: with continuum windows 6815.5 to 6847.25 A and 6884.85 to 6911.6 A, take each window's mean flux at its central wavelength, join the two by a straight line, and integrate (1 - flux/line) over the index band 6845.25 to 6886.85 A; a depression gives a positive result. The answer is 1.8 A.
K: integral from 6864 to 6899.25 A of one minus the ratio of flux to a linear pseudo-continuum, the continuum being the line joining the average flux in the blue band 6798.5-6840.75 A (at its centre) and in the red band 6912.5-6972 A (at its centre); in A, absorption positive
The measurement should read 1.3 A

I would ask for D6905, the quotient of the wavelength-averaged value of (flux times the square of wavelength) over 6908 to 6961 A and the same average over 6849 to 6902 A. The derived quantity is 1.08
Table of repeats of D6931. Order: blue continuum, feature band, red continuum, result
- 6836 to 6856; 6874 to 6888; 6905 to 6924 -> 0.05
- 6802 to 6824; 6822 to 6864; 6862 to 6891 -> 0.04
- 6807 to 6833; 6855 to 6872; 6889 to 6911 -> 0.01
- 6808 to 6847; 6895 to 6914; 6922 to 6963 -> 0.02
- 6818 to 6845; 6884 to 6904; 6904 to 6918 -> 0.10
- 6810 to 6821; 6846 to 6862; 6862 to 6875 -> 0.11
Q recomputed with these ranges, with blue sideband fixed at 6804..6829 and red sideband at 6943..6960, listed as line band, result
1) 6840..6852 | 0.52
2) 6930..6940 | 0.08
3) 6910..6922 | -0.38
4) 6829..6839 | 0.90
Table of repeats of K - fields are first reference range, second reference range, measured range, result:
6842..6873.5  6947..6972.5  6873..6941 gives -0.30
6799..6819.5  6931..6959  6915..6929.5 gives -0.19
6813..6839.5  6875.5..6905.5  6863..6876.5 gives -0.75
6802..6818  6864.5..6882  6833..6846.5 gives 0.18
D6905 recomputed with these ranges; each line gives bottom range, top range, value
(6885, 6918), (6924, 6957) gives 1.02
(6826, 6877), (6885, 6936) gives 1.04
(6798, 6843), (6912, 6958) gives 1.02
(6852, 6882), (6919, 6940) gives 1.06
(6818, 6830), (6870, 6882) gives 0.92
